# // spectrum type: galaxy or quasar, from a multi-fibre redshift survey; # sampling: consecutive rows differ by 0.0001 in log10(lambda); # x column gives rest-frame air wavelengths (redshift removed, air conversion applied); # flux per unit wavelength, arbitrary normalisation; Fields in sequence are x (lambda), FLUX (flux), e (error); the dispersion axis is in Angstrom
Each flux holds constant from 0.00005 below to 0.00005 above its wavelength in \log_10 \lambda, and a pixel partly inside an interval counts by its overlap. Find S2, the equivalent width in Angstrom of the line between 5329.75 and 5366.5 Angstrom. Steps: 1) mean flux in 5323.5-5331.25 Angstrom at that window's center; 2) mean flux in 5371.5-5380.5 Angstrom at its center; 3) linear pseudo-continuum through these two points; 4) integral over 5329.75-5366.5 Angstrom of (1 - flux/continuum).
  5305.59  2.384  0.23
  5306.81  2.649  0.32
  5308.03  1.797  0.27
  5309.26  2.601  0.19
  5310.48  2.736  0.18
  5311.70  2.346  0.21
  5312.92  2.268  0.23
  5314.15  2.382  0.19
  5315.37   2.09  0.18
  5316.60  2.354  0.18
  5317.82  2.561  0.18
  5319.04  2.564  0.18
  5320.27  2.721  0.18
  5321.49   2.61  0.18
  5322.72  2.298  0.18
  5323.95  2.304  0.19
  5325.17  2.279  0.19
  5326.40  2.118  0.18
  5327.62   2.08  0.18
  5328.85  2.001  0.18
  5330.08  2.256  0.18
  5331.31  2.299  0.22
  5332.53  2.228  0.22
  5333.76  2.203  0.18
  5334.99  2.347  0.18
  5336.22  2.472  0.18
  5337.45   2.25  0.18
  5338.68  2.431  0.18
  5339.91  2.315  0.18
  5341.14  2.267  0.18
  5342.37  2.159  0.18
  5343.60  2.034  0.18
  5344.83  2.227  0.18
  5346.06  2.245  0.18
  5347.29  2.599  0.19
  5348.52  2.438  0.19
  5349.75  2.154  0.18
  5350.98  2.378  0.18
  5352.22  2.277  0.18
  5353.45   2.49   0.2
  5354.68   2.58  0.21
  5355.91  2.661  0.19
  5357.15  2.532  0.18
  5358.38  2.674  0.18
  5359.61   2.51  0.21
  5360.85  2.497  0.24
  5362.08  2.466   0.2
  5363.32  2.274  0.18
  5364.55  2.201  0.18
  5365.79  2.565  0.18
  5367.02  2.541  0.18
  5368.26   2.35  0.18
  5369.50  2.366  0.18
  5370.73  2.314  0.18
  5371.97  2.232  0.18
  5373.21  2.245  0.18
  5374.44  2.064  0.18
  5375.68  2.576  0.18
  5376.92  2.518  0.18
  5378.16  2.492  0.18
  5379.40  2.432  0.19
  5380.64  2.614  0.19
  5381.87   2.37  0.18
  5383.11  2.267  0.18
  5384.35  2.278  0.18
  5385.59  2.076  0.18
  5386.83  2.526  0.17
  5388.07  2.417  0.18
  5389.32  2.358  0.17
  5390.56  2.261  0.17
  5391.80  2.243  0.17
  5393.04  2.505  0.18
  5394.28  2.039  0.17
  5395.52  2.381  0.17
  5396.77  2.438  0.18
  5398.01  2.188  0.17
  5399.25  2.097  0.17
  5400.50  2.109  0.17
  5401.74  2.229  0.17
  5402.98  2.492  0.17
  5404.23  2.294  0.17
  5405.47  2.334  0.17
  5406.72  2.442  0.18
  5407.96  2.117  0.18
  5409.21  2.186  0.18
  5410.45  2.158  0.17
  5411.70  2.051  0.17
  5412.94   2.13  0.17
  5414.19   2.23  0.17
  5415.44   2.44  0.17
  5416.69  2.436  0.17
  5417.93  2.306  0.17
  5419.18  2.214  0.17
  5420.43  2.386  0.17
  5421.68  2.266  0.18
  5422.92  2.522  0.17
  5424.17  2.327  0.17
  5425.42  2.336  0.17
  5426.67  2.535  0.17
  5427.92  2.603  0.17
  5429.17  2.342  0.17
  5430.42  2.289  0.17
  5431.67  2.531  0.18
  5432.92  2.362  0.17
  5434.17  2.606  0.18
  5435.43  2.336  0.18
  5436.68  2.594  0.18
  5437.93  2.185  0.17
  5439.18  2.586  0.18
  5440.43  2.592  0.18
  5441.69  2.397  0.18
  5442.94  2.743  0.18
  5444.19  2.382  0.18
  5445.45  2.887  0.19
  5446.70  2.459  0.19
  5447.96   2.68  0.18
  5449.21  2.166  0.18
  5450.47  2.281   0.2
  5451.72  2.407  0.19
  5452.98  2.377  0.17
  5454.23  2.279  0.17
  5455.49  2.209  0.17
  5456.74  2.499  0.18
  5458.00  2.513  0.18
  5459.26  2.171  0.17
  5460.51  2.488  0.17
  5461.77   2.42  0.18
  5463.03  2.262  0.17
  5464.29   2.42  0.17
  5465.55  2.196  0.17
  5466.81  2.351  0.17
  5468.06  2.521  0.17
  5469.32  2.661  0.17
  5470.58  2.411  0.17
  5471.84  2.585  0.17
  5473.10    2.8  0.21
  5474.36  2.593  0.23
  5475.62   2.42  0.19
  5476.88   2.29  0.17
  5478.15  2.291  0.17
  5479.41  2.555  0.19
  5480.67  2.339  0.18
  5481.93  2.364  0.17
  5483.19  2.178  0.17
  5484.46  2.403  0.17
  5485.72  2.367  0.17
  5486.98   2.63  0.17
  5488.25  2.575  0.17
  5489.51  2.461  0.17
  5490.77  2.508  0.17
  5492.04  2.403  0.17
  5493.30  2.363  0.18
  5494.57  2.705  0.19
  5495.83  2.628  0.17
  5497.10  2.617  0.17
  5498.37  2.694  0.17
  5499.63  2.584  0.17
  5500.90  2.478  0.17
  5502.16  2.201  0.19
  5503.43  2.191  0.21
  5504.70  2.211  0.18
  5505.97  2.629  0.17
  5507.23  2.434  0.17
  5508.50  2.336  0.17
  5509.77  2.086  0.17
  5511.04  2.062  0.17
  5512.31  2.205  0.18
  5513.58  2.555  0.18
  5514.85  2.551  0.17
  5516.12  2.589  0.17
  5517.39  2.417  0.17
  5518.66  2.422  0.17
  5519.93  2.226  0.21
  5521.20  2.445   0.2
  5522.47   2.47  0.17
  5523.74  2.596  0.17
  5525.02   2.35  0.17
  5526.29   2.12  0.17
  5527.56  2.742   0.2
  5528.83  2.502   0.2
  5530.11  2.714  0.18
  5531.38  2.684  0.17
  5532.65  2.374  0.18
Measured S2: -1.7 Angstrom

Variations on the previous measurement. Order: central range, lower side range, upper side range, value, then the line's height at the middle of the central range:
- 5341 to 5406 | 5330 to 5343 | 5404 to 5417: -2.41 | 2.27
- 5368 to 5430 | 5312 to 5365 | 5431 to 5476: 2.15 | 2.41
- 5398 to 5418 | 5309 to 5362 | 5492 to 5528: 1.18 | 2.39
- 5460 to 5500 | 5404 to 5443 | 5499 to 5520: -1.75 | 2.37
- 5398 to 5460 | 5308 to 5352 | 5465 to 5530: 0.63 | 2.39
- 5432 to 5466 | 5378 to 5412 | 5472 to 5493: -0.51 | 2.39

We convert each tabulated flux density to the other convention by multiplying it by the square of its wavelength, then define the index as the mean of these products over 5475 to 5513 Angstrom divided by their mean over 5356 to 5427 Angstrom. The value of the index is 1.1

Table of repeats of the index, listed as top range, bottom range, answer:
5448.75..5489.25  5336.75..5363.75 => 1.05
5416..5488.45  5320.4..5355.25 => 1.10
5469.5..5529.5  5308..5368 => 1.09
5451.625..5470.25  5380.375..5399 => 1.05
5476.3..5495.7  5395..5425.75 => 1.10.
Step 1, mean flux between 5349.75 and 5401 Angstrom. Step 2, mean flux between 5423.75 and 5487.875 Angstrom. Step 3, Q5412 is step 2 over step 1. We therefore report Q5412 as 1.03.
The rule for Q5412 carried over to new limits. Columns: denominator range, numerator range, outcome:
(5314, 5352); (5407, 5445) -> 1.03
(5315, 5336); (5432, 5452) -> 1.07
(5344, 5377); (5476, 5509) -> 1.02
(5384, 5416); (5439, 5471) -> 1.07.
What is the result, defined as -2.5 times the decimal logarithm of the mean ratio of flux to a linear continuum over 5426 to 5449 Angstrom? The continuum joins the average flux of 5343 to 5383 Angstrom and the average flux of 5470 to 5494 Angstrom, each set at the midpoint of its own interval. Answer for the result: -0.03 mag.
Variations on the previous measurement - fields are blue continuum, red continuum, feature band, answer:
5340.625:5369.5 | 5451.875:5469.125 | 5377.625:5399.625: 0.02 mag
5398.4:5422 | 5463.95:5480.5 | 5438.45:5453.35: -0.05 mag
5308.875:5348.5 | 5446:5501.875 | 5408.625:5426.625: 0.05 mag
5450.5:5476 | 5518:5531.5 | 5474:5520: 0.01 mag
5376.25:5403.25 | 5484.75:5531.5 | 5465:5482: -0.02 mag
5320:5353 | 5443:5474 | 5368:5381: -0.02 mag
